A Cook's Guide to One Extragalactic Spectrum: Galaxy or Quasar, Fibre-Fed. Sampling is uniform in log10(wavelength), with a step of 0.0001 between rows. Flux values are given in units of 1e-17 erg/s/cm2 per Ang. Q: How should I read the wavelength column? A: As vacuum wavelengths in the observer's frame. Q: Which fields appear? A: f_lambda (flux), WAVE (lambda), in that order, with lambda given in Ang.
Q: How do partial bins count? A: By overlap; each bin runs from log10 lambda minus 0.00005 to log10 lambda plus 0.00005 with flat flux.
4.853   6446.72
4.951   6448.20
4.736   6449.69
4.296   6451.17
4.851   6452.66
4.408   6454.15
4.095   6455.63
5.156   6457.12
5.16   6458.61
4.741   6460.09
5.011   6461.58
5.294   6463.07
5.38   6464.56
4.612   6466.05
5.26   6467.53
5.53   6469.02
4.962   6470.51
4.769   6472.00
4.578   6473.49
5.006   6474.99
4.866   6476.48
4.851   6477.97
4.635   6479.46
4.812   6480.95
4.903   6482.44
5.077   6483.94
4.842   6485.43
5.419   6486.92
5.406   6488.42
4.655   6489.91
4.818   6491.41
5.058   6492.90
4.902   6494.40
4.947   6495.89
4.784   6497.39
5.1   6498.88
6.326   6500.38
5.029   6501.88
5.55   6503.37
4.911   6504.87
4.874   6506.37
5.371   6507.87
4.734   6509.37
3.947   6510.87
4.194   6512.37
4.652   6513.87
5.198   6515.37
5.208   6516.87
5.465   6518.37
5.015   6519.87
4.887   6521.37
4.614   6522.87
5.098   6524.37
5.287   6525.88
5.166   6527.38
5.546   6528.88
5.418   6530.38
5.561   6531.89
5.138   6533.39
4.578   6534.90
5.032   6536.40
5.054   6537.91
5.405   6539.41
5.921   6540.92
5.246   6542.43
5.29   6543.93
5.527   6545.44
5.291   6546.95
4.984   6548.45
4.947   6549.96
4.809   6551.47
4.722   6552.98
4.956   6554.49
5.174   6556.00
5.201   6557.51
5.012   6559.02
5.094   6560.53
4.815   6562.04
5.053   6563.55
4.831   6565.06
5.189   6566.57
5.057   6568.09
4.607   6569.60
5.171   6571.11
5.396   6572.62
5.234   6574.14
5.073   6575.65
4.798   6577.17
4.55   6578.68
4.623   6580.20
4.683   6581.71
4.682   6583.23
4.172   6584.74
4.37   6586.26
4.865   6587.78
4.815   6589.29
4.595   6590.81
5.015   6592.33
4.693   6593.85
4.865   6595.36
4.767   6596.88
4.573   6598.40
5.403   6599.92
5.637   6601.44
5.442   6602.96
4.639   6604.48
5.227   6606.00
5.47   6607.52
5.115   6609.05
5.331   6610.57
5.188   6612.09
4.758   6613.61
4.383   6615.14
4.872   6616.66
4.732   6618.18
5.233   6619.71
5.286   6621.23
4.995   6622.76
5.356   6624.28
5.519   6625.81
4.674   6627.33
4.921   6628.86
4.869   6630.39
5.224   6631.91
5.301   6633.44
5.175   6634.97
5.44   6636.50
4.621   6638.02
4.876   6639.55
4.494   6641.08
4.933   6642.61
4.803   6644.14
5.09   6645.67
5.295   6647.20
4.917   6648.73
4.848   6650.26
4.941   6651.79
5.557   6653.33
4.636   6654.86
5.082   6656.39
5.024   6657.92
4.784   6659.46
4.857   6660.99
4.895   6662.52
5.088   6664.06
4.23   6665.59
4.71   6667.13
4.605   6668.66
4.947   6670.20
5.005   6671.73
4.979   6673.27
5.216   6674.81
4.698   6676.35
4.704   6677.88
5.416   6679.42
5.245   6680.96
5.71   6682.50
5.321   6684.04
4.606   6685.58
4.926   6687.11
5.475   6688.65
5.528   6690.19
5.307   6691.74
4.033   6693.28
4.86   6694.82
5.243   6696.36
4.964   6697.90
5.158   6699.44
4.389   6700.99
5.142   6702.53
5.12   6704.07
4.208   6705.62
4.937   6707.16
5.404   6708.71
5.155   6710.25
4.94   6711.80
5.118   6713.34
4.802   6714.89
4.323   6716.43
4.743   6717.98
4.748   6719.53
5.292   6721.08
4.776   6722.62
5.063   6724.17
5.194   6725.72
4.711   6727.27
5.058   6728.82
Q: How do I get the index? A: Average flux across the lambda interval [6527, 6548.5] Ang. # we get 5.29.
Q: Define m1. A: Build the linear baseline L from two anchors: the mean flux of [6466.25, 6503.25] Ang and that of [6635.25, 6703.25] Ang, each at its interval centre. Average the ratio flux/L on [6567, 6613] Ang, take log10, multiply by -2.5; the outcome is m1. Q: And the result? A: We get 0.01 mag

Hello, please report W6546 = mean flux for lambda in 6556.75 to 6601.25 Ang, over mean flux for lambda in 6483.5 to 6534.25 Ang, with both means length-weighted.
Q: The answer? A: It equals 0.96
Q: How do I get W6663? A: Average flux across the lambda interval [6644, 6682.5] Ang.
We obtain 4.96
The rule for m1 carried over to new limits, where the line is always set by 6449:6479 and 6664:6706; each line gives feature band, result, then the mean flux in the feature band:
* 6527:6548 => -0.08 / 5.3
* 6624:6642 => -0.02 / 5.03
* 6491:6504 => -0.06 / 5.18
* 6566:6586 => 0.02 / 4.85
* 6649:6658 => -0.01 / 5.01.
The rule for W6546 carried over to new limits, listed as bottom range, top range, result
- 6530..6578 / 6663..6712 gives 0.97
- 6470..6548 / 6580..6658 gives 0.98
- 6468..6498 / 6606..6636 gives 1.03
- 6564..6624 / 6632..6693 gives 1.01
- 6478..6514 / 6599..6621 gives 1.03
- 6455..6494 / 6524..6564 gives 1.04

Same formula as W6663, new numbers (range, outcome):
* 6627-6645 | 4.95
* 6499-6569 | 5.09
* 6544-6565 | 5.05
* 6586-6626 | 5.01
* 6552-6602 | 4.9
